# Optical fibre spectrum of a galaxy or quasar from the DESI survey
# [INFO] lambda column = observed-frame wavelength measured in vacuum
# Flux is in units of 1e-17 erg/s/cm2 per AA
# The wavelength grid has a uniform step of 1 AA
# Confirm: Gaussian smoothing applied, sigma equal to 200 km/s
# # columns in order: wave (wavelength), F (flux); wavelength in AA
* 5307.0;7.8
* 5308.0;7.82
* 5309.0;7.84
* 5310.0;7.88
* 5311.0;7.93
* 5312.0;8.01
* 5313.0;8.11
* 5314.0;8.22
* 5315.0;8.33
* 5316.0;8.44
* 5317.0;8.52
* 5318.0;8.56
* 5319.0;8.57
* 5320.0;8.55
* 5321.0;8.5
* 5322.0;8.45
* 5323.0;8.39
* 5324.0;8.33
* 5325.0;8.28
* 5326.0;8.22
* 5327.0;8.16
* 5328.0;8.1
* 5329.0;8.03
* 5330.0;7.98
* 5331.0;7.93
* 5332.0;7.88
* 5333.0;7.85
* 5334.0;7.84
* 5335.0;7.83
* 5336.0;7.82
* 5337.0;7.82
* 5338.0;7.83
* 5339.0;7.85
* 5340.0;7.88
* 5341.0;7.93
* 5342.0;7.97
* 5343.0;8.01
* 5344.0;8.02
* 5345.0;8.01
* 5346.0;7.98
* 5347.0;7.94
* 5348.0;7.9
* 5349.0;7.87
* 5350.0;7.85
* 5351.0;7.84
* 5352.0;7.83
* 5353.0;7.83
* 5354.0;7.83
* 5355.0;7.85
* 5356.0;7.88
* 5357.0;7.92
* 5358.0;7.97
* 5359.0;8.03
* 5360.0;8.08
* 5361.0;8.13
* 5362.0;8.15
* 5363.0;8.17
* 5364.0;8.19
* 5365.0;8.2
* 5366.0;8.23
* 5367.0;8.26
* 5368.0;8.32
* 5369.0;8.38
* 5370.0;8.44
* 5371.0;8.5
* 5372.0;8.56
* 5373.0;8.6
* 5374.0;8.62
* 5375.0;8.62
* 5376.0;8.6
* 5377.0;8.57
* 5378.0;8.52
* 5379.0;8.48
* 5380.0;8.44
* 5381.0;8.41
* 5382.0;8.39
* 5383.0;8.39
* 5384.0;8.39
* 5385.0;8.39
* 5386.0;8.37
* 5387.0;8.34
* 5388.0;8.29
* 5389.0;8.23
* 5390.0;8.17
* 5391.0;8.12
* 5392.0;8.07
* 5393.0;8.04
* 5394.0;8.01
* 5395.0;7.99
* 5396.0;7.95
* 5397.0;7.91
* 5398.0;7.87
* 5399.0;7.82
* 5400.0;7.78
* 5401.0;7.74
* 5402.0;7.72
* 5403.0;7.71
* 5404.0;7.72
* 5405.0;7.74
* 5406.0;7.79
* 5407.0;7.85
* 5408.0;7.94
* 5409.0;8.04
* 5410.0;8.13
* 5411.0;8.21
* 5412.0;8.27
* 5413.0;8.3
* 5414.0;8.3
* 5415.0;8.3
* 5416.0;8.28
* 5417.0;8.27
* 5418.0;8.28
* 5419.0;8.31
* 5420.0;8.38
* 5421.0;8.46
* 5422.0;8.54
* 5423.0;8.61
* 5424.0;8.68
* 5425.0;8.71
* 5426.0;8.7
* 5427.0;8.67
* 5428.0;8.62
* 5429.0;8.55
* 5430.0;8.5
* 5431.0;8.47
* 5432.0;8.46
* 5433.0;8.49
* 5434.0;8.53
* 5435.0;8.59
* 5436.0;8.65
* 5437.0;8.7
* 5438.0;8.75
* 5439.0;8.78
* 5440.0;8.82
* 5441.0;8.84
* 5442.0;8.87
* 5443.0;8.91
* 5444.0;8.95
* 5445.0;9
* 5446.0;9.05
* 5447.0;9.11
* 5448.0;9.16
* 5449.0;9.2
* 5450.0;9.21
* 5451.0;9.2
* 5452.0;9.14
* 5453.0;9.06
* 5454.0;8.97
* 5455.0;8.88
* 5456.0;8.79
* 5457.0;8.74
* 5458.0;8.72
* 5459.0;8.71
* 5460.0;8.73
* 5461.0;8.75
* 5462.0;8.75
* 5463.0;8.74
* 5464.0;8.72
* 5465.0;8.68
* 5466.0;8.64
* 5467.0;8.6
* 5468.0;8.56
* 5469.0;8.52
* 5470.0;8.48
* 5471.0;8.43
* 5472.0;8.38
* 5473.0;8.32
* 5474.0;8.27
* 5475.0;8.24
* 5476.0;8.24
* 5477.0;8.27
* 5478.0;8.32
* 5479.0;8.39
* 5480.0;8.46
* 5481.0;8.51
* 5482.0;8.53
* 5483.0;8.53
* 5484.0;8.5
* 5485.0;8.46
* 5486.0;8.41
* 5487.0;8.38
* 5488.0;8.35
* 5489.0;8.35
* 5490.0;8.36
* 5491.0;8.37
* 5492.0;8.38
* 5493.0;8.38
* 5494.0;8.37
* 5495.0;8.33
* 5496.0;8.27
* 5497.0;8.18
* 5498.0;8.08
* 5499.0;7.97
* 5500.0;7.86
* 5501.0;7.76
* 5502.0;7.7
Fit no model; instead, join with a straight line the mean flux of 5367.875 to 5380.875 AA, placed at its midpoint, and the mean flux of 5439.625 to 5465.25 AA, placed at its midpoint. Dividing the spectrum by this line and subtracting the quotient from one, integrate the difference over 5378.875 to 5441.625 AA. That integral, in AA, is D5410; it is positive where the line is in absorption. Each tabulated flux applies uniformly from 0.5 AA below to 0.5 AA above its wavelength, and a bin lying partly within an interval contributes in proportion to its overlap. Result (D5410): 3.0 AA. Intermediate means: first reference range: 8.51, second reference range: 8.91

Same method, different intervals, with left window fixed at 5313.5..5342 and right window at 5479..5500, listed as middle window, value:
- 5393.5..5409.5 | 0.8 AA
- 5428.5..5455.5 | -1.8 AA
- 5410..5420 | 0.0 AA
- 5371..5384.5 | -0.5 AA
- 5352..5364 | 0.3 AA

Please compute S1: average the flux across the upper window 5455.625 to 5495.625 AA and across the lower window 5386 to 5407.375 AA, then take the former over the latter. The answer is 1.07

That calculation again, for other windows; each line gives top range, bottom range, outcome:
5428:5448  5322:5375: 1.08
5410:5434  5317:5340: 1.04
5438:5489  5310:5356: 1.08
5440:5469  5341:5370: 1.11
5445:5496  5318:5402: 1.06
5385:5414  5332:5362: 1.01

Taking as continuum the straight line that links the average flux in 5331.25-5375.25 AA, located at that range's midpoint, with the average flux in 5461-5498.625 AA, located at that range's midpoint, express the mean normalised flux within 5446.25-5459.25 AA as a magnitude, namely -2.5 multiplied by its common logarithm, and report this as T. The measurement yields -0.08 mag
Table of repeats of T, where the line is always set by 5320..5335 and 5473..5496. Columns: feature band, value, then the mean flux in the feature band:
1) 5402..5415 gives 0.04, 8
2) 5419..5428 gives -0.04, 8.58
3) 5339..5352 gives 0.03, 7.93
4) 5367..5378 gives -0.04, 8.51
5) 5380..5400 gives 0.01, 8.16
